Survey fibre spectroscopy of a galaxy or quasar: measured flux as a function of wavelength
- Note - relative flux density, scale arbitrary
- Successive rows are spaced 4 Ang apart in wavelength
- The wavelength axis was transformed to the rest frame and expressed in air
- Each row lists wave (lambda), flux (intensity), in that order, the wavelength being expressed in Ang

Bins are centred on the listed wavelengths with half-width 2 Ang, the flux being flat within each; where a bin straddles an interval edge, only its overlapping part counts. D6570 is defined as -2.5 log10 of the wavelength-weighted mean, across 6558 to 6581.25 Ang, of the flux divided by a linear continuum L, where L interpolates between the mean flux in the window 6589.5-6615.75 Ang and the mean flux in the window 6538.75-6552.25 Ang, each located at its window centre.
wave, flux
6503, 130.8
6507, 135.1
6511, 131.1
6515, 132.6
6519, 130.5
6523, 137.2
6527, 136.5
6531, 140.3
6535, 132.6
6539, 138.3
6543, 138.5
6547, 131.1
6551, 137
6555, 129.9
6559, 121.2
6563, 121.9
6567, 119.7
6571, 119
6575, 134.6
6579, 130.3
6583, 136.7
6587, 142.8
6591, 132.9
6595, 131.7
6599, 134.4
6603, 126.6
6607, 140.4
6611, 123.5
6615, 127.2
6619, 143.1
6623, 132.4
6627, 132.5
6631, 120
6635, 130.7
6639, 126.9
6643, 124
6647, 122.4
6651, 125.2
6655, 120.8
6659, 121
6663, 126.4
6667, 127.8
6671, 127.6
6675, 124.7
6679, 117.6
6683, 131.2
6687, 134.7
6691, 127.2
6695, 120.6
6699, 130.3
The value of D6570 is 0.08 mag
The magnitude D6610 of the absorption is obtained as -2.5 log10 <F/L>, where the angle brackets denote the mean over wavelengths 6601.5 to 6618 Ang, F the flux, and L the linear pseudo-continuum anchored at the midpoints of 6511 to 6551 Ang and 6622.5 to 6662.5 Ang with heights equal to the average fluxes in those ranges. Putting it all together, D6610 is -0.02 mag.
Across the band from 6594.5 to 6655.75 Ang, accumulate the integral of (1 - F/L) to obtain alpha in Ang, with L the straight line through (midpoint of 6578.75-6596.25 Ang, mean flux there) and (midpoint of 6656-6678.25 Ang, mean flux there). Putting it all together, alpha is 0.71 Ang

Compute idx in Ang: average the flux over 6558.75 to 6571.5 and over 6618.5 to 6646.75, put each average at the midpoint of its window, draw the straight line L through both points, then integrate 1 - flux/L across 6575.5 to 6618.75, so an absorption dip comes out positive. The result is -3.0 Ang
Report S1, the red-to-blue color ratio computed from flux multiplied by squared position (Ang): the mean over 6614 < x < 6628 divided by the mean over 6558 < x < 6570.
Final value 1.13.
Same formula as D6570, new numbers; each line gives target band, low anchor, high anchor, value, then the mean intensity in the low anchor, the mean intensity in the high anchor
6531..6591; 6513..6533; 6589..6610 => 0.02 mag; 135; 133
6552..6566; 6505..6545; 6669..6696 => 0.07 mag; 135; 126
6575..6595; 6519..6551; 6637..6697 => -0.03 mag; 136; 125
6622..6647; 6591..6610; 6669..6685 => 0.02 mag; 133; 125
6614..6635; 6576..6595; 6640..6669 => -0.02 mag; 135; 124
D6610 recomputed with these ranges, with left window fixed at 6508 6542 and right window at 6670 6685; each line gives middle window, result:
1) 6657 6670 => 0.01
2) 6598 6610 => -0.02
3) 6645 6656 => 0.03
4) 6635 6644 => 0.01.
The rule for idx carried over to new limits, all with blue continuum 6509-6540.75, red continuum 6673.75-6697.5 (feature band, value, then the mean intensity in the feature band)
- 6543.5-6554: -0.1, 134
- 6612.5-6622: -0.3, 134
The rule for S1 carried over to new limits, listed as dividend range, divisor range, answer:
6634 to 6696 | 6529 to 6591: 0.98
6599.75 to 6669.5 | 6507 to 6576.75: 1.00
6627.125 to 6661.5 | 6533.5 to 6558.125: 0.96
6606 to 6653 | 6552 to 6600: 1.01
